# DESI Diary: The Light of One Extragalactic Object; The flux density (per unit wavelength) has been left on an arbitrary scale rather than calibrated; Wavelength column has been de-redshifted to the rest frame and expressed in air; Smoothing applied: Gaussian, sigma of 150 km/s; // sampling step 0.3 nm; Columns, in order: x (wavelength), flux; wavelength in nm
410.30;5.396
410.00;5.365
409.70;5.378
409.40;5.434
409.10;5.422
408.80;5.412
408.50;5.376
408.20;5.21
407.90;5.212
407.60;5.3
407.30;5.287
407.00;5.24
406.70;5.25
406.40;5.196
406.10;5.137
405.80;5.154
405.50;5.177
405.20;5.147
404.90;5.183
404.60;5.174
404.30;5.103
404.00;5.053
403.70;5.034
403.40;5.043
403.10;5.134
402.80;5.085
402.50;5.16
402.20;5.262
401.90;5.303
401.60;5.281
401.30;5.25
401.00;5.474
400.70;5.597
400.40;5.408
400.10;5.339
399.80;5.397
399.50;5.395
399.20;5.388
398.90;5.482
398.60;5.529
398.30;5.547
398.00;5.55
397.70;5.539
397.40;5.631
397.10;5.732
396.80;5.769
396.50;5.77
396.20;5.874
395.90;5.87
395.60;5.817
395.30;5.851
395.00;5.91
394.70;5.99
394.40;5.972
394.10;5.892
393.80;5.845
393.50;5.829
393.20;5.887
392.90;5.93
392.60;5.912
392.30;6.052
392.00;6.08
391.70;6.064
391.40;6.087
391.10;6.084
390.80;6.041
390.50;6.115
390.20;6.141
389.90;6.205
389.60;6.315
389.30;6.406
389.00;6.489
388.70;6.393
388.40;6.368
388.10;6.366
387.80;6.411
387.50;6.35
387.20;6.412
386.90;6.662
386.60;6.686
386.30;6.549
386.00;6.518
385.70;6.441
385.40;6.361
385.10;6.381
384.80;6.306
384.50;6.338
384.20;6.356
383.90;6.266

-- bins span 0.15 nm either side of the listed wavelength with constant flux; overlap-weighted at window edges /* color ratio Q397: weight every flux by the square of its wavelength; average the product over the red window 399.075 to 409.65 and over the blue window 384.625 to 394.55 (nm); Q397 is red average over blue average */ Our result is 0.9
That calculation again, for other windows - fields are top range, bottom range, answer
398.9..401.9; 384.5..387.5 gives 0.90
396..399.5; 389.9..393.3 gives 0.96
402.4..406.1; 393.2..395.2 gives 0.91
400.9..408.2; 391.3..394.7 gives 0.92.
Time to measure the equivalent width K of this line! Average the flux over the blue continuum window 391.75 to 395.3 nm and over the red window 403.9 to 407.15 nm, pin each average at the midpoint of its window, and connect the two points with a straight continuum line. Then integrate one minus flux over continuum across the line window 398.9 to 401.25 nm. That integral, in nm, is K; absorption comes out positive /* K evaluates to 0.04 nm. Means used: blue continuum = 5.94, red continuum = 5.17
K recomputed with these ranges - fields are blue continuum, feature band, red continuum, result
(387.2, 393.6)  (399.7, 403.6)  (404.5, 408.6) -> 0.160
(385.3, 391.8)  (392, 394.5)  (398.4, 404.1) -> 0.014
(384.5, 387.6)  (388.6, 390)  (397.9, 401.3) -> -0.033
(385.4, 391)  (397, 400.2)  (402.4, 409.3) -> 0.102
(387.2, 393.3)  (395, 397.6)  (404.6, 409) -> 0.023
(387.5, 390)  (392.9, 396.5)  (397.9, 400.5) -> -0.024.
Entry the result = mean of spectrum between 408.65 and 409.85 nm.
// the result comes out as 5.41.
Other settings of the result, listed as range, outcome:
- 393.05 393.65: 5.86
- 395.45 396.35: 5.85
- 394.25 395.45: 5.93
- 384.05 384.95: 6.33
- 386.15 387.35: 6.58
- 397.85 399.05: 5.53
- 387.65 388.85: 6.38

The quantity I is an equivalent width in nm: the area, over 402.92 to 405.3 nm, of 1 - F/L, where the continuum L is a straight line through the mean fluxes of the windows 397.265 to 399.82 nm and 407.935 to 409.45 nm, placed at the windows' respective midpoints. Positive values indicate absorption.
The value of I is 0.14 nm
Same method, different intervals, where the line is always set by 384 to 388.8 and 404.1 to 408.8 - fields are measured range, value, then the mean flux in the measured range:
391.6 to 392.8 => 0.011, 6.02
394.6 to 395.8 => 0.002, 5.89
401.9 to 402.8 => 0.042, 5.21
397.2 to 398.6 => 0.040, 5.57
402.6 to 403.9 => 0.080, 5.08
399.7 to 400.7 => 0.032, 5.41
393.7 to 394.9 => 0.005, 5.93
